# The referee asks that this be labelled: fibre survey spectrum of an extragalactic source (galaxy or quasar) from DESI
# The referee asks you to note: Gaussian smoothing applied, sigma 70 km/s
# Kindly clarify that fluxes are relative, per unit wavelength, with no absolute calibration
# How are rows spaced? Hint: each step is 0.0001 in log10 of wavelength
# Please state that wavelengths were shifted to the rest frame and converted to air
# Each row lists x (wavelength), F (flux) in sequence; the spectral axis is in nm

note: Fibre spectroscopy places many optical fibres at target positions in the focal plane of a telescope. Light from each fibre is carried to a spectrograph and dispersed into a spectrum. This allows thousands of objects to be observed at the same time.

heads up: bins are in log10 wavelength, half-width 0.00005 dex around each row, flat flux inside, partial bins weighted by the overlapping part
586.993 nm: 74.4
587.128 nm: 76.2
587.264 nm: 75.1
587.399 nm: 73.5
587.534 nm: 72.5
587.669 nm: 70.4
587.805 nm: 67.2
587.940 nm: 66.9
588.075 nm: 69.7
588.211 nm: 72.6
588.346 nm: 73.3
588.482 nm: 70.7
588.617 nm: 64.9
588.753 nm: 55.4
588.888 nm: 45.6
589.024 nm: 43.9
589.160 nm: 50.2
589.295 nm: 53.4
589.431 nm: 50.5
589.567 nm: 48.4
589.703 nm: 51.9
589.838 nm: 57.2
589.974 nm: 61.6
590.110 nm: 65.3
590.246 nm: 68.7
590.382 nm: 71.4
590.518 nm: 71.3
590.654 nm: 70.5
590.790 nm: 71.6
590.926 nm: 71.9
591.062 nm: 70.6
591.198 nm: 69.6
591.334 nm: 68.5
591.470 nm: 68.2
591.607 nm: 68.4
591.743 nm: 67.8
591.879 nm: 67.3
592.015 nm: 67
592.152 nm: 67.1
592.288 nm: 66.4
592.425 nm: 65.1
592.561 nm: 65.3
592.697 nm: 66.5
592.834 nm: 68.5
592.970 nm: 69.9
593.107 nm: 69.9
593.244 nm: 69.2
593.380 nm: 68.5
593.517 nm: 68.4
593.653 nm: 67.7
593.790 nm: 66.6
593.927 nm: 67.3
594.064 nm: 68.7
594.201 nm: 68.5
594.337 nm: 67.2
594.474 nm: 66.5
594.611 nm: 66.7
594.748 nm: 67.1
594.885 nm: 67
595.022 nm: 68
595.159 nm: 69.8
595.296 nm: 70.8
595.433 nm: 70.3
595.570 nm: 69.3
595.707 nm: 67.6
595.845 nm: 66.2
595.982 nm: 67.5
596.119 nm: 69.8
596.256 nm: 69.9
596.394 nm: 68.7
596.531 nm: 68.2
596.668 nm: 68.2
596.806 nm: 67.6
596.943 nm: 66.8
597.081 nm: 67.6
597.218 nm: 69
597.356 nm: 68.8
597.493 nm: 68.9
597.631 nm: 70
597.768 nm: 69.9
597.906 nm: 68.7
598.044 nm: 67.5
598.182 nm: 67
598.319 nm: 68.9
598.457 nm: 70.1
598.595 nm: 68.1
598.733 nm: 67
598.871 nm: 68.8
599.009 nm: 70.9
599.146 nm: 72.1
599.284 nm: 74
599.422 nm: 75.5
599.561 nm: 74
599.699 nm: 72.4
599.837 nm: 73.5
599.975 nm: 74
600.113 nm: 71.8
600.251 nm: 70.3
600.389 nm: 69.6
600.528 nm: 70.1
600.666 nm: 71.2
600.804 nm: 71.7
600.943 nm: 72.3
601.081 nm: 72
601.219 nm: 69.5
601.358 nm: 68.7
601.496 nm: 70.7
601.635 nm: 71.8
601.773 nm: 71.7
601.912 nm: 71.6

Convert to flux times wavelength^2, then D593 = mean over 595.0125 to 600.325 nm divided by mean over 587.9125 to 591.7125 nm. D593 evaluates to 1.1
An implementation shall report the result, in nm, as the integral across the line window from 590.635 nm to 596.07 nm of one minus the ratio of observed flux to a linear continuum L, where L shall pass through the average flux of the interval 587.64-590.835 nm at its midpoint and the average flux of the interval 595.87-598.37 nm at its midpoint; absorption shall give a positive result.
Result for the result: -0.24 nm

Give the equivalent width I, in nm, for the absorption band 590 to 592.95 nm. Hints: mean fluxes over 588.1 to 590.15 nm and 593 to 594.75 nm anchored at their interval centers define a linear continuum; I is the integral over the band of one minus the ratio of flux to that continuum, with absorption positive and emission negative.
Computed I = -0.26 nm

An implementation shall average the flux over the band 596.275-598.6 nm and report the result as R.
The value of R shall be 68.5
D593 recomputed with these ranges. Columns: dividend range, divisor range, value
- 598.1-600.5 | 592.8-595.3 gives 1.06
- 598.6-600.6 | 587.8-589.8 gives 1.27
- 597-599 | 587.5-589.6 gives 1.16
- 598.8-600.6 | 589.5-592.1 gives 1.12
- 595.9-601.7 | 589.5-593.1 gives 1.08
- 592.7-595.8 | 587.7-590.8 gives 1.12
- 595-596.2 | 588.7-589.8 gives 1.41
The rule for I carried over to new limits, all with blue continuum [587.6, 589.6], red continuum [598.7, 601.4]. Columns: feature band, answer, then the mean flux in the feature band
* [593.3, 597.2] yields -0.07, 68.1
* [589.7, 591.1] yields -0.11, 67.2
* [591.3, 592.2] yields -0.06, 67.7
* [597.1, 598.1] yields 0.00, 68.9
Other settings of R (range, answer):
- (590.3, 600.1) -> 69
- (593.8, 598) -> 68.3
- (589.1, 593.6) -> 65.4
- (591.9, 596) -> 67.8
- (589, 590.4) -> 56.5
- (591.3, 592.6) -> 67.1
